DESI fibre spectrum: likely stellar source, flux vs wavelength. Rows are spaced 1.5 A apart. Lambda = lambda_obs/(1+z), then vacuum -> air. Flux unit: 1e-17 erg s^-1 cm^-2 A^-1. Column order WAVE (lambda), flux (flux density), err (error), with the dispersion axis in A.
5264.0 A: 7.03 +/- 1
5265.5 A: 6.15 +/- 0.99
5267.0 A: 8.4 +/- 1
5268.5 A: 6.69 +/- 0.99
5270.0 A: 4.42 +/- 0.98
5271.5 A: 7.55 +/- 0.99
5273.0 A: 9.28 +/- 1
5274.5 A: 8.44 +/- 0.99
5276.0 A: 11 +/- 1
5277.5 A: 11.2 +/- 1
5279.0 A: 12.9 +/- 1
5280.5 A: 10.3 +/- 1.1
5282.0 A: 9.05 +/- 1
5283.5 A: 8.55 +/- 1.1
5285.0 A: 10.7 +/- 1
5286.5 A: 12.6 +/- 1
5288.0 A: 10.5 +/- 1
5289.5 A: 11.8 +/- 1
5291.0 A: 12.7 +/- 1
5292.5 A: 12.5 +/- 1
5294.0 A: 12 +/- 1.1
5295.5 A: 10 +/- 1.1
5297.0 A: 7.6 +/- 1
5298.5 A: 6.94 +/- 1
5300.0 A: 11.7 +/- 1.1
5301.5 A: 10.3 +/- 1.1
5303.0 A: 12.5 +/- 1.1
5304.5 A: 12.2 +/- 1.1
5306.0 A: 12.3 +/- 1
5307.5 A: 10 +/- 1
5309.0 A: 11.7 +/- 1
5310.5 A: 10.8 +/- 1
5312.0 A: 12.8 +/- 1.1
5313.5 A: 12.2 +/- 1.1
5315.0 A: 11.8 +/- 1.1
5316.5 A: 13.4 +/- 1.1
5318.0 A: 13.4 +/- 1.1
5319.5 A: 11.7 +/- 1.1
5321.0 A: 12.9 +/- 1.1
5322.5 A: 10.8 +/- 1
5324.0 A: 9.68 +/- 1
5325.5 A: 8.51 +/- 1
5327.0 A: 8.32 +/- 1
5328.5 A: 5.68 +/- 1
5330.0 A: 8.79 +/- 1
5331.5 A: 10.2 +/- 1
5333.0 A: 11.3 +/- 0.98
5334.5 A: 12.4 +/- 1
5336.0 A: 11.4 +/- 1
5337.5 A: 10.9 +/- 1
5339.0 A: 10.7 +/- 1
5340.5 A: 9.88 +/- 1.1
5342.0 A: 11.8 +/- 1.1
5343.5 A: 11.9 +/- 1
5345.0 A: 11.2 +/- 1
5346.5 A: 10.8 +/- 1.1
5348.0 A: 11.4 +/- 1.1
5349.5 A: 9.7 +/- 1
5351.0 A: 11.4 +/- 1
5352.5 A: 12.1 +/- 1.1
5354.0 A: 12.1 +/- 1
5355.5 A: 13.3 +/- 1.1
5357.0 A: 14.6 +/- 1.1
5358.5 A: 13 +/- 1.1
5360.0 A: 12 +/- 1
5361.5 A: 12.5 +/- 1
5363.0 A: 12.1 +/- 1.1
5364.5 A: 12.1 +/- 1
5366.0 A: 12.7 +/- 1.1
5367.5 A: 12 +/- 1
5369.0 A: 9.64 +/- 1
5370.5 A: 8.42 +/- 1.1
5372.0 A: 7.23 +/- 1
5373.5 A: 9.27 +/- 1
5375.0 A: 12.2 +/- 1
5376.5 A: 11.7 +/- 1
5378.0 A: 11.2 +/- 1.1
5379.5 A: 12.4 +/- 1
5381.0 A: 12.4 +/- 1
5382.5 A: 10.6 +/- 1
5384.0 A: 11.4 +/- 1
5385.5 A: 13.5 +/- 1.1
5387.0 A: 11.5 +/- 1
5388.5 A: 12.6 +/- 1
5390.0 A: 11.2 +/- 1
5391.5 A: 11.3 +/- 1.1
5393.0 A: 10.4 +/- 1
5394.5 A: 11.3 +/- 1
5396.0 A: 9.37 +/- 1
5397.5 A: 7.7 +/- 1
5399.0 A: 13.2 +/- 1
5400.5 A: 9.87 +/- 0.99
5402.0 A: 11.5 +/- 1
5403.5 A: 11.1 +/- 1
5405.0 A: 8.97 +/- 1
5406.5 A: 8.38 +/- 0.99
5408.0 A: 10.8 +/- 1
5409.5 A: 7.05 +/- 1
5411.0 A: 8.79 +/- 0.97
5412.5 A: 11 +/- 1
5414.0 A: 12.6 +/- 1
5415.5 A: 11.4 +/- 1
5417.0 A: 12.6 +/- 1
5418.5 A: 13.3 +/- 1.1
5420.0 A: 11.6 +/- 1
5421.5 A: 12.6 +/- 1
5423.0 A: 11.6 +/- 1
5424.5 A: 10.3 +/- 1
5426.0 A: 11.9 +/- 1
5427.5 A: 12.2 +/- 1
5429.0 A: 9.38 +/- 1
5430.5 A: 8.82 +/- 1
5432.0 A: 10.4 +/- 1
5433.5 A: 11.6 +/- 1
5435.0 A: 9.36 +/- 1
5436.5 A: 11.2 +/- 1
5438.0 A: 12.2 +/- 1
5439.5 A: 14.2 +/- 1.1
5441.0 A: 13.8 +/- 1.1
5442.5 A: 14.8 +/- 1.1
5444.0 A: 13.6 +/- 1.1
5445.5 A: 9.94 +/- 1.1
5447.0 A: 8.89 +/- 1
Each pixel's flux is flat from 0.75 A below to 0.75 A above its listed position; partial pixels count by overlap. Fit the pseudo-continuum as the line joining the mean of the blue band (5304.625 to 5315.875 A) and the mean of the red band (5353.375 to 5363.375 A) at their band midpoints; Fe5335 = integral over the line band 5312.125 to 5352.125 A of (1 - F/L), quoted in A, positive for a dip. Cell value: 4.3 A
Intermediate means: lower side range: 11.7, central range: 10.9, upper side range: 12.8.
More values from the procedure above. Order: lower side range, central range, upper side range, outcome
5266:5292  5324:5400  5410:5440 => -3.0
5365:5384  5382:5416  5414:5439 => 1.3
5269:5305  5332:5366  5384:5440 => -3.7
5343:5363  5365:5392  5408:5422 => 1.1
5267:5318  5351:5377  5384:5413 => -2.6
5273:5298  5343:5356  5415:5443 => -0.4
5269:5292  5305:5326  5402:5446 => -2.6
